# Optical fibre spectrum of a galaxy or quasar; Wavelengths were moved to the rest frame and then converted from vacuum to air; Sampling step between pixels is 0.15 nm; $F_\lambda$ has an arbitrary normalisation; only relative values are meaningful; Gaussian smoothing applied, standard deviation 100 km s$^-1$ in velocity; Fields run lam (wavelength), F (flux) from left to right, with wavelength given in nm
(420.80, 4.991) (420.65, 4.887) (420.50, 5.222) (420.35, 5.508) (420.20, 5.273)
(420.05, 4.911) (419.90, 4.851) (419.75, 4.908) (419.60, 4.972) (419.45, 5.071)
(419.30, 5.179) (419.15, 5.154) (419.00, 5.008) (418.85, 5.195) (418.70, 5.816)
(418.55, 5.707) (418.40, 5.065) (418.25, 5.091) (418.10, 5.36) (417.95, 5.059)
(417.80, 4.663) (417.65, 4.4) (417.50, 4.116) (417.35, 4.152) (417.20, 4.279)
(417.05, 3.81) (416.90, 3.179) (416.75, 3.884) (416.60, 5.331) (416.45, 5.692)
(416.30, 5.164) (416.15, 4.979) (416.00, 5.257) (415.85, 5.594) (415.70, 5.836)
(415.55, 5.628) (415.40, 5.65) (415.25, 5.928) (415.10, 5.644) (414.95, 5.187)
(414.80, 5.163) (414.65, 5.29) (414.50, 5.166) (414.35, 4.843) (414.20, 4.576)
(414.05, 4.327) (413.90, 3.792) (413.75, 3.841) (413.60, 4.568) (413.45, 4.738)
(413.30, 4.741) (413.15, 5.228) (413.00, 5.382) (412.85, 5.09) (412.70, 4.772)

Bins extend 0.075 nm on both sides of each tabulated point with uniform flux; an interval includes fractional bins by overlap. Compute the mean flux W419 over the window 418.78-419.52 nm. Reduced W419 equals 5.12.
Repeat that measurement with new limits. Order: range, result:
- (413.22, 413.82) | 4.48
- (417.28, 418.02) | 4.48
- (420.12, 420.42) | 5.38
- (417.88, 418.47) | 5.15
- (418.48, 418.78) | 5.75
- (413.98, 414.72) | 4.84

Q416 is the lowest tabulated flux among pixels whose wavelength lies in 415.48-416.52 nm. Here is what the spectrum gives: 4.979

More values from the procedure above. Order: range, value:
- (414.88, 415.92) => 5.187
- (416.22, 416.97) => 3.179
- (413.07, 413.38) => 4.741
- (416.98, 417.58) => 3.81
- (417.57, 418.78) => 4.4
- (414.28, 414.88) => 4.843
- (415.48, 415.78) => 5.628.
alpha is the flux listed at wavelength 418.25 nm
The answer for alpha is 5.091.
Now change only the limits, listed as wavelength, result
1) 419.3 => 5.179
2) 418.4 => 5.065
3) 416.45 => 5.692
